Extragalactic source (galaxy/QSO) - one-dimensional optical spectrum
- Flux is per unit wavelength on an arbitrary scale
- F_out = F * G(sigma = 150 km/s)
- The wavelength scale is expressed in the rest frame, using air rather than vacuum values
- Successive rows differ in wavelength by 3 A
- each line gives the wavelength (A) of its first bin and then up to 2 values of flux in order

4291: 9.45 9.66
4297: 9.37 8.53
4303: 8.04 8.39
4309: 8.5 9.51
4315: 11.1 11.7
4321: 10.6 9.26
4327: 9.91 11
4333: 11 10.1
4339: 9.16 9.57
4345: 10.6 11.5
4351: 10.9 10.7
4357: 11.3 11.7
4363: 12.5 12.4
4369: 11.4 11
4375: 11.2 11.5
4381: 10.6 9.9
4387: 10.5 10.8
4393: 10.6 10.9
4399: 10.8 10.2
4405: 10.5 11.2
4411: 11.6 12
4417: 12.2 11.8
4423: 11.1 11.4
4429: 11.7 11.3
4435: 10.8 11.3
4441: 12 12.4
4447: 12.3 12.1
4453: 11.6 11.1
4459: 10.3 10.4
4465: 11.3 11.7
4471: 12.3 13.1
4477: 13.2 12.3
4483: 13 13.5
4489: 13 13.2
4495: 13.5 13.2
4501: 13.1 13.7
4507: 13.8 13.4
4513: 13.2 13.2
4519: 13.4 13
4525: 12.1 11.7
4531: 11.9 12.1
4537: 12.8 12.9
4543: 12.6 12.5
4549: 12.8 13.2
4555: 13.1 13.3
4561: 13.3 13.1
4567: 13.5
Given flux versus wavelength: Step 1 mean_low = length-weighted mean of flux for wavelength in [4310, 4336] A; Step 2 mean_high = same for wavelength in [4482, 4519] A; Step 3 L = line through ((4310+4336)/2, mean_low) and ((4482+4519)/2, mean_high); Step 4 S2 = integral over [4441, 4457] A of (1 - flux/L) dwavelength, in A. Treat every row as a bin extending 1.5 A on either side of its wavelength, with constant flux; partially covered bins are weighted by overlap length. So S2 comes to 0.71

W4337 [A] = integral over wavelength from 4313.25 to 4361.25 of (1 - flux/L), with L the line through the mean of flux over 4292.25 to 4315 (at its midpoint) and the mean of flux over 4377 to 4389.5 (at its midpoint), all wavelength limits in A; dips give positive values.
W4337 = -4.7 A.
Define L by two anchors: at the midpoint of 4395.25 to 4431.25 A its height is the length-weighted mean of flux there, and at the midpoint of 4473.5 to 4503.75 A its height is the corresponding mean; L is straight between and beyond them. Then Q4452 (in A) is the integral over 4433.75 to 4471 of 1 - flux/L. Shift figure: 2.31 A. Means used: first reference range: 11.3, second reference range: 13.1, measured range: 11.5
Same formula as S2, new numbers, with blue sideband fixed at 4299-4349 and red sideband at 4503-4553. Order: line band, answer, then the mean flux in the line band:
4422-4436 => 0.16 A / 11.3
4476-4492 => -1.07 A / 13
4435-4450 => -0.37 A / 11.9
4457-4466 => 0.93 A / 10.7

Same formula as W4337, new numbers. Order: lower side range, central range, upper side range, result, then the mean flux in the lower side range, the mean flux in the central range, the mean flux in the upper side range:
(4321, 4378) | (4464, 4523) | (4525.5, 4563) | -4.0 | 10.9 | 13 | 12.7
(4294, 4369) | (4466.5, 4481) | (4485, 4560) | -0.3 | 10.3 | 12.5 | 13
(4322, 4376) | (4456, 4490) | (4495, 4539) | 0.7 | 10.8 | 12.1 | 12.9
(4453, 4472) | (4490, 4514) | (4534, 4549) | -3.0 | 11.2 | 13.4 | 12.7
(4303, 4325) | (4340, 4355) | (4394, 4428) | -0.5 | 9.76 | 10.6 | 11.2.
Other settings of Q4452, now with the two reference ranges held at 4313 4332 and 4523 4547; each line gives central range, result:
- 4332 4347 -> 0.9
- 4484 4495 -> -1.2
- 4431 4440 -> 0.3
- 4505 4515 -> -1.1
